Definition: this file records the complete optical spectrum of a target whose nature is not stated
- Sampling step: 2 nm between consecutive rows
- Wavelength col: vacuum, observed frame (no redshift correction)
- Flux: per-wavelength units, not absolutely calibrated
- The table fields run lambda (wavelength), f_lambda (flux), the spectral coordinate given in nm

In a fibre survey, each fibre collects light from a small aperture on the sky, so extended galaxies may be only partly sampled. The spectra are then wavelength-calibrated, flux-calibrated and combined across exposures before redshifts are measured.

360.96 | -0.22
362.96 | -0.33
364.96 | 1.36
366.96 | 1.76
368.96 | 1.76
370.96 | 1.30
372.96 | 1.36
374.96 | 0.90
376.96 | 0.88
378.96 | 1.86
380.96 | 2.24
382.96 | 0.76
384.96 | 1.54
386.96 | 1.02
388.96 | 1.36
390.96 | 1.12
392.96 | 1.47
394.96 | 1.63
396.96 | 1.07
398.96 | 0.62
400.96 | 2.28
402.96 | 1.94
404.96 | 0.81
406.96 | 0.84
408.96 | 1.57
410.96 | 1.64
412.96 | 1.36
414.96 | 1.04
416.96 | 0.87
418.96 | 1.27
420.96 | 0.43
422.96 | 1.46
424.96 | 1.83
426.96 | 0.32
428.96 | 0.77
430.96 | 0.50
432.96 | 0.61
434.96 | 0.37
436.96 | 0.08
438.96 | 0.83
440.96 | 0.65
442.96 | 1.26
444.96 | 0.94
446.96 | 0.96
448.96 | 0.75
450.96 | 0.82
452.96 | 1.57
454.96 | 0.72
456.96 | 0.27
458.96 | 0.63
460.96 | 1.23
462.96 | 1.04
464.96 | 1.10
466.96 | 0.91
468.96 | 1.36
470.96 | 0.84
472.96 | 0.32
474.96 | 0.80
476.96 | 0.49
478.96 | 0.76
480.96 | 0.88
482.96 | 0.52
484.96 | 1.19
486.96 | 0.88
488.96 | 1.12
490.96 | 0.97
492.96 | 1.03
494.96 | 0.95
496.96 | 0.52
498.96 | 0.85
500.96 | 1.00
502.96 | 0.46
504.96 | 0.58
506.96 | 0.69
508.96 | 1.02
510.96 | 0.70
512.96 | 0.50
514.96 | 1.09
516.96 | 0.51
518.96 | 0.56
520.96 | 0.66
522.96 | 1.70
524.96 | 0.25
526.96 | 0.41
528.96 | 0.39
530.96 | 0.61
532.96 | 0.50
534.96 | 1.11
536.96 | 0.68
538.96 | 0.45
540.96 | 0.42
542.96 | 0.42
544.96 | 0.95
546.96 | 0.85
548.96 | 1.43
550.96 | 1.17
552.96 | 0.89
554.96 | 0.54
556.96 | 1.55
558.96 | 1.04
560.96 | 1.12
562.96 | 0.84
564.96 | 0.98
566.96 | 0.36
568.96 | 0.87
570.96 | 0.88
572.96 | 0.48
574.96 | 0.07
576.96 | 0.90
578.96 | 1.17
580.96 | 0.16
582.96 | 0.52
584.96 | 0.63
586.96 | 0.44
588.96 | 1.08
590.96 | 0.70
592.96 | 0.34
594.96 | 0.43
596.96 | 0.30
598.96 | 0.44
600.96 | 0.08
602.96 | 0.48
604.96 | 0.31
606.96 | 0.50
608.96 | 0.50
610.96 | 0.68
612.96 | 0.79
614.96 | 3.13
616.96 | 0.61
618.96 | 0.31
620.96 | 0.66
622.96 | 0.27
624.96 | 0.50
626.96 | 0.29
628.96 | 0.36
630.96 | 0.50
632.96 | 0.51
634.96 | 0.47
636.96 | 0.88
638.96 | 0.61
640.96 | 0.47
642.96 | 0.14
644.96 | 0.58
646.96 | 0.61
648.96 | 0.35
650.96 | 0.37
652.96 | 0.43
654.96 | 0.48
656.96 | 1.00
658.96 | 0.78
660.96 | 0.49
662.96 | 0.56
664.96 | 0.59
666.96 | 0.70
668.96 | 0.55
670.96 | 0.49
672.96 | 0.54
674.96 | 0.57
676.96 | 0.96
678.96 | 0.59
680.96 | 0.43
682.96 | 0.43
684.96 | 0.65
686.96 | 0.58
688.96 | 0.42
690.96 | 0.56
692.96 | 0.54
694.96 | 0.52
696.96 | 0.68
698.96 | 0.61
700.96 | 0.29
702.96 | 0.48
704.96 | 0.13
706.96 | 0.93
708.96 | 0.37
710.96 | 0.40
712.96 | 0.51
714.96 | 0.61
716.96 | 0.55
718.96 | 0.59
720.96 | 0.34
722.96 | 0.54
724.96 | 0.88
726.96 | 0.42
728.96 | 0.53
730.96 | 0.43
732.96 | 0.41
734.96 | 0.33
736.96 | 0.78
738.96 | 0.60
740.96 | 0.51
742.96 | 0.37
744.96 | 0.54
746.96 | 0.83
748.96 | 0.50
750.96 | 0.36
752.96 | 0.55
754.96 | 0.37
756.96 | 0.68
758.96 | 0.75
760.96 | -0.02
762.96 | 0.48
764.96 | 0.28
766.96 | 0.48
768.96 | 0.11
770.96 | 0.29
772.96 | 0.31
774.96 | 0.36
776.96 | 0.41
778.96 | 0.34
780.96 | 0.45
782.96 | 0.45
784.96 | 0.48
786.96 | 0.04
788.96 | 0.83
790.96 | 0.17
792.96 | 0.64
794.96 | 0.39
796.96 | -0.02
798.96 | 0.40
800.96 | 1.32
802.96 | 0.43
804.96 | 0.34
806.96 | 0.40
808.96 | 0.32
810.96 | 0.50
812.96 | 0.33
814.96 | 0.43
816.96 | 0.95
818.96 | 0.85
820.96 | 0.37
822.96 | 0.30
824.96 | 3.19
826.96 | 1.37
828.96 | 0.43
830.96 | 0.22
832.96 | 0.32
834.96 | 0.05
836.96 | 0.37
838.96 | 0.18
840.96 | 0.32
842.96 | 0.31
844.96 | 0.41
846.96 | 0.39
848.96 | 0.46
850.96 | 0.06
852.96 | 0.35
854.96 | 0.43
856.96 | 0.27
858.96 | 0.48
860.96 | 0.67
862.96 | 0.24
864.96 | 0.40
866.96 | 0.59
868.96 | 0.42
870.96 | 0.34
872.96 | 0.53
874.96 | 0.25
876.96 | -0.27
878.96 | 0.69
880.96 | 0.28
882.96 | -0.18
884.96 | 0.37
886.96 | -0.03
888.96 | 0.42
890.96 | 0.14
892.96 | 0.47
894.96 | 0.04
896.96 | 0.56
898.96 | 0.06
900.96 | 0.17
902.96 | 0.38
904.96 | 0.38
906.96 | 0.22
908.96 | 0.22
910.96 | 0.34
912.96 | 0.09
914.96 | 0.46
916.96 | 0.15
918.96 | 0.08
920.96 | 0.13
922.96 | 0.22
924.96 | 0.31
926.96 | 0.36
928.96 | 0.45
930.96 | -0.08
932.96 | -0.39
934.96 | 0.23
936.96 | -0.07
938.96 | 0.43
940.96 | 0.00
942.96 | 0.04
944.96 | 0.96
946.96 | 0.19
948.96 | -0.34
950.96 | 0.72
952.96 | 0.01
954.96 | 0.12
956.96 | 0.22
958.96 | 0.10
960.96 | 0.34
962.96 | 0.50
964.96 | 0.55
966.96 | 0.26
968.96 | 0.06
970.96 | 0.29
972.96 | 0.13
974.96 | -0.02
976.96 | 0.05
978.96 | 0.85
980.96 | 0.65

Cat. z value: 0.65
